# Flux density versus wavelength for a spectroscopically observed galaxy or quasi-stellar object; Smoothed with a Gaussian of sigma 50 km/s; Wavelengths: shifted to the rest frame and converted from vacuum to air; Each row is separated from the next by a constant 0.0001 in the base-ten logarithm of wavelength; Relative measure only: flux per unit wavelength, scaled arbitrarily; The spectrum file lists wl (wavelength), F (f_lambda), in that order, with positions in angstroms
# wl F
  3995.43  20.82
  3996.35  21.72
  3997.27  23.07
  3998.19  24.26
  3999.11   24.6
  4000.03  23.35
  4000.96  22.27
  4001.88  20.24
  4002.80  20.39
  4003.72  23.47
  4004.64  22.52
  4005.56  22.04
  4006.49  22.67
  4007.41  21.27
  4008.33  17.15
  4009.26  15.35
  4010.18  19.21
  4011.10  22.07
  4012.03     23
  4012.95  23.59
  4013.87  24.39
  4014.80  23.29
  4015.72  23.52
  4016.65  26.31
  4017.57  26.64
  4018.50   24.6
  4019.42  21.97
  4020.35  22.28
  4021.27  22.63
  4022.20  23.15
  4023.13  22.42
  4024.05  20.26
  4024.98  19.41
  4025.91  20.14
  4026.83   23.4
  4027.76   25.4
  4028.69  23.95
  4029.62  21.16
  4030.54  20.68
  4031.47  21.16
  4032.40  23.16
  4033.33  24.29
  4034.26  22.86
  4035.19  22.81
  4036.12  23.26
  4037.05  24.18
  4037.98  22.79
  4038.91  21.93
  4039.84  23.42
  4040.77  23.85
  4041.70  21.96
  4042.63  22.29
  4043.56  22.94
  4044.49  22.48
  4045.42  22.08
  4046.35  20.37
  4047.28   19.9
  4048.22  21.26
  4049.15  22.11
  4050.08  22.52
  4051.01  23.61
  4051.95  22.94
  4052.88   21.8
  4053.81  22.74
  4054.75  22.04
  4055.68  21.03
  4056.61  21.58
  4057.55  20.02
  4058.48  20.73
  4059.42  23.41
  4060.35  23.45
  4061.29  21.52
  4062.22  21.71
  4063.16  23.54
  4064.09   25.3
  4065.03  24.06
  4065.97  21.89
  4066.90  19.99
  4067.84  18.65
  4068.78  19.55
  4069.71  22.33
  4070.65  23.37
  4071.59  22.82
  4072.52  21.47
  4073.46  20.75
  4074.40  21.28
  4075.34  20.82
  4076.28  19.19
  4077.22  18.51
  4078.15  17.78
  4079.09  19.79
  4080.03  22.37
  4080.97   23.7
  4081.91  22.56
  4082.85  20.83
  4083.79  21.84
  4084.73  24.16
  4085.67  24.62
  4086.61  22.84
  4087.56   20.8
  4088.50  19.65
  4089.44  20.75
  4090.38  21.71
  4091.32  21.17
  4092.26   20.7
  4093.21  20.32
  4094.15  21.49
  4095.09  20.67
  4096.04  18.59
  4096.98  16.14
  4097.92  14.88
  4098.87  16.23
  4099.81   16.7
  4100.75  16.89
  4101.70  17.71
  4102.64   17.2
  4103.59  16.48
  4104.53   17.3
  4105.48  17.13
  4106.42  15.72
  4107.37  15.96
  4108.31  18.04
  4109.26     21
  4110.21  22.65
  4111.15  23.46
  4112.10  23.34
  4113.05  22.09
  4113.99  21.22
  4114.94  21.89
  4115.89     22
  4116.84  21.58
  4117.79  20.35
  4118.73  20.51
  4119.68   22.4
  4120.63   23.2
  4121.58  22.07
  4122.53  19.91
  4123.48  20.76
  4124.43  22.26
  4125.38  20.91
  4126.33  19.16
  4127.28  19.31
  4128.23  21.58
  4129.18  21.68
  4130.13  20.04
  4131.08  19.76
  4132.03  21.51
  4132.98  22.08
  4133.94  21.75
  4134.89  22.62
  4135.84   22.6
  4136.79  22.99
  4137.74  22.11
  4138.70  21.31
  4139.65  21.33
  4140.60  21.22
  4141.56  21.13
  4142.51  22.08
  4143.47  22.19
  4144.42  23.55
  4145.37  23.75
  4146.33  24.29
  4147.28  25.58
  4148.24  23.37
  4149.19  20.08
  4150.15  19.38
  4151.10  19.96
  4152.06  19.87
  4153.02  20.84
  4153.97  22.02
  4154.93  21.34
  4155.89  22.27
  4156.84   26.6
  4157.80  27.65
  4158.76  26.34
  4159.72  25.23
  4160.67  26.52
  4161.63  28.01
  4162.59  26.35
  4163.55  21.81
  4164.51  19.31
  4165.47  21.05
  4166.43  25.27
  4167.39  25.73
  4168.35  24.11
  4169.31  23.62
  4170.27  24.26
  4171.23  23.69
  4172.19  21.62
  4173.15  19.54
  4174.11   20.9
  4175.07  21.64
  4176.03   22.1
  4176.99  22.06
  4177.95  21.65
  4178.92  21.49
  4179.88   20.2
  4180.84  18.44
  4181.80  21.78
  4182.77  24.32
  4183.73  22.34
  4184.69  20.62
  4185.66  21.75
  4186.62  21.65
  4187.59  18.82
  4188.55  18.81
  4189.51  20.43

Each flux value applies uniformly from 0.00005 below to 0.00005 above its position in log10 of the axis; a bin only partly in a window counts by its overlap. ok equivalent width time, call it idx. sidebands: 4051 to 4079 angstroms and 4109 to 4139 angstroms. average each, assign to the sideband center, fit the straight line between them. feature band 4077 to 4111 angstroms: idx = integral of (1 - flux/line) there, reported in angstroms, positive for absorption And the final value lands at 3.0 angstroms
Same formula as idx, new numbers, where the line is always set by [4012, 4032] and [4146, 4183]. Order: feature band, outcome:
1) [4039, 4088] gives 2.15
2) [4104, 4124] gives 1.97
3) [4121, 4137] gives 1.13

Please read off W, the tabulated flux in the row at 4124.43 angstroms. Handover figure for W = 22.26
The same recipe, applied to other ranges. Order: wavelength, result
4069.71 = 22.33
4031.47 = 21.16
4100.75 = 16.89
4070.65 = 23.37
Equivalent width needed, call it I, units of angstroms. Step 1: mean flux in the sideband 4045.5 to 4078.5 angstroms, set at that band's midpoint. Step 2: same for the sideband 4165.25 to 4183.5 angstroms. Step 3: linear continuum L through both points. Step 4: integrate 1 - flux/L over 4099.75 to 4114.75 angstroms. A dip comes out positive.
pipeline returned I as 1.93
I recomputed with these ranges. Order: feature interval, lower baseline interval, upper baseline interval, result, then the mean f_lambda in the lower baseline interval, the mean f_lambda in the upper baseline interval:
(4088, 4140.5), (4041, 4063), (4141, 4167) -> 5.7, 22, 23.2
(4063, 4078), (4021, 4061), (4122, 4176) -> 0.6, 22.3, 22.4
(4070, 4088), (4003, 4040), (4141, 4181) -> 0.8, 22.4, 22.8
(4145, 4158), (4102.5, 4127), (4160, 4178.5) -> -0.2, 20.4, 23.1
